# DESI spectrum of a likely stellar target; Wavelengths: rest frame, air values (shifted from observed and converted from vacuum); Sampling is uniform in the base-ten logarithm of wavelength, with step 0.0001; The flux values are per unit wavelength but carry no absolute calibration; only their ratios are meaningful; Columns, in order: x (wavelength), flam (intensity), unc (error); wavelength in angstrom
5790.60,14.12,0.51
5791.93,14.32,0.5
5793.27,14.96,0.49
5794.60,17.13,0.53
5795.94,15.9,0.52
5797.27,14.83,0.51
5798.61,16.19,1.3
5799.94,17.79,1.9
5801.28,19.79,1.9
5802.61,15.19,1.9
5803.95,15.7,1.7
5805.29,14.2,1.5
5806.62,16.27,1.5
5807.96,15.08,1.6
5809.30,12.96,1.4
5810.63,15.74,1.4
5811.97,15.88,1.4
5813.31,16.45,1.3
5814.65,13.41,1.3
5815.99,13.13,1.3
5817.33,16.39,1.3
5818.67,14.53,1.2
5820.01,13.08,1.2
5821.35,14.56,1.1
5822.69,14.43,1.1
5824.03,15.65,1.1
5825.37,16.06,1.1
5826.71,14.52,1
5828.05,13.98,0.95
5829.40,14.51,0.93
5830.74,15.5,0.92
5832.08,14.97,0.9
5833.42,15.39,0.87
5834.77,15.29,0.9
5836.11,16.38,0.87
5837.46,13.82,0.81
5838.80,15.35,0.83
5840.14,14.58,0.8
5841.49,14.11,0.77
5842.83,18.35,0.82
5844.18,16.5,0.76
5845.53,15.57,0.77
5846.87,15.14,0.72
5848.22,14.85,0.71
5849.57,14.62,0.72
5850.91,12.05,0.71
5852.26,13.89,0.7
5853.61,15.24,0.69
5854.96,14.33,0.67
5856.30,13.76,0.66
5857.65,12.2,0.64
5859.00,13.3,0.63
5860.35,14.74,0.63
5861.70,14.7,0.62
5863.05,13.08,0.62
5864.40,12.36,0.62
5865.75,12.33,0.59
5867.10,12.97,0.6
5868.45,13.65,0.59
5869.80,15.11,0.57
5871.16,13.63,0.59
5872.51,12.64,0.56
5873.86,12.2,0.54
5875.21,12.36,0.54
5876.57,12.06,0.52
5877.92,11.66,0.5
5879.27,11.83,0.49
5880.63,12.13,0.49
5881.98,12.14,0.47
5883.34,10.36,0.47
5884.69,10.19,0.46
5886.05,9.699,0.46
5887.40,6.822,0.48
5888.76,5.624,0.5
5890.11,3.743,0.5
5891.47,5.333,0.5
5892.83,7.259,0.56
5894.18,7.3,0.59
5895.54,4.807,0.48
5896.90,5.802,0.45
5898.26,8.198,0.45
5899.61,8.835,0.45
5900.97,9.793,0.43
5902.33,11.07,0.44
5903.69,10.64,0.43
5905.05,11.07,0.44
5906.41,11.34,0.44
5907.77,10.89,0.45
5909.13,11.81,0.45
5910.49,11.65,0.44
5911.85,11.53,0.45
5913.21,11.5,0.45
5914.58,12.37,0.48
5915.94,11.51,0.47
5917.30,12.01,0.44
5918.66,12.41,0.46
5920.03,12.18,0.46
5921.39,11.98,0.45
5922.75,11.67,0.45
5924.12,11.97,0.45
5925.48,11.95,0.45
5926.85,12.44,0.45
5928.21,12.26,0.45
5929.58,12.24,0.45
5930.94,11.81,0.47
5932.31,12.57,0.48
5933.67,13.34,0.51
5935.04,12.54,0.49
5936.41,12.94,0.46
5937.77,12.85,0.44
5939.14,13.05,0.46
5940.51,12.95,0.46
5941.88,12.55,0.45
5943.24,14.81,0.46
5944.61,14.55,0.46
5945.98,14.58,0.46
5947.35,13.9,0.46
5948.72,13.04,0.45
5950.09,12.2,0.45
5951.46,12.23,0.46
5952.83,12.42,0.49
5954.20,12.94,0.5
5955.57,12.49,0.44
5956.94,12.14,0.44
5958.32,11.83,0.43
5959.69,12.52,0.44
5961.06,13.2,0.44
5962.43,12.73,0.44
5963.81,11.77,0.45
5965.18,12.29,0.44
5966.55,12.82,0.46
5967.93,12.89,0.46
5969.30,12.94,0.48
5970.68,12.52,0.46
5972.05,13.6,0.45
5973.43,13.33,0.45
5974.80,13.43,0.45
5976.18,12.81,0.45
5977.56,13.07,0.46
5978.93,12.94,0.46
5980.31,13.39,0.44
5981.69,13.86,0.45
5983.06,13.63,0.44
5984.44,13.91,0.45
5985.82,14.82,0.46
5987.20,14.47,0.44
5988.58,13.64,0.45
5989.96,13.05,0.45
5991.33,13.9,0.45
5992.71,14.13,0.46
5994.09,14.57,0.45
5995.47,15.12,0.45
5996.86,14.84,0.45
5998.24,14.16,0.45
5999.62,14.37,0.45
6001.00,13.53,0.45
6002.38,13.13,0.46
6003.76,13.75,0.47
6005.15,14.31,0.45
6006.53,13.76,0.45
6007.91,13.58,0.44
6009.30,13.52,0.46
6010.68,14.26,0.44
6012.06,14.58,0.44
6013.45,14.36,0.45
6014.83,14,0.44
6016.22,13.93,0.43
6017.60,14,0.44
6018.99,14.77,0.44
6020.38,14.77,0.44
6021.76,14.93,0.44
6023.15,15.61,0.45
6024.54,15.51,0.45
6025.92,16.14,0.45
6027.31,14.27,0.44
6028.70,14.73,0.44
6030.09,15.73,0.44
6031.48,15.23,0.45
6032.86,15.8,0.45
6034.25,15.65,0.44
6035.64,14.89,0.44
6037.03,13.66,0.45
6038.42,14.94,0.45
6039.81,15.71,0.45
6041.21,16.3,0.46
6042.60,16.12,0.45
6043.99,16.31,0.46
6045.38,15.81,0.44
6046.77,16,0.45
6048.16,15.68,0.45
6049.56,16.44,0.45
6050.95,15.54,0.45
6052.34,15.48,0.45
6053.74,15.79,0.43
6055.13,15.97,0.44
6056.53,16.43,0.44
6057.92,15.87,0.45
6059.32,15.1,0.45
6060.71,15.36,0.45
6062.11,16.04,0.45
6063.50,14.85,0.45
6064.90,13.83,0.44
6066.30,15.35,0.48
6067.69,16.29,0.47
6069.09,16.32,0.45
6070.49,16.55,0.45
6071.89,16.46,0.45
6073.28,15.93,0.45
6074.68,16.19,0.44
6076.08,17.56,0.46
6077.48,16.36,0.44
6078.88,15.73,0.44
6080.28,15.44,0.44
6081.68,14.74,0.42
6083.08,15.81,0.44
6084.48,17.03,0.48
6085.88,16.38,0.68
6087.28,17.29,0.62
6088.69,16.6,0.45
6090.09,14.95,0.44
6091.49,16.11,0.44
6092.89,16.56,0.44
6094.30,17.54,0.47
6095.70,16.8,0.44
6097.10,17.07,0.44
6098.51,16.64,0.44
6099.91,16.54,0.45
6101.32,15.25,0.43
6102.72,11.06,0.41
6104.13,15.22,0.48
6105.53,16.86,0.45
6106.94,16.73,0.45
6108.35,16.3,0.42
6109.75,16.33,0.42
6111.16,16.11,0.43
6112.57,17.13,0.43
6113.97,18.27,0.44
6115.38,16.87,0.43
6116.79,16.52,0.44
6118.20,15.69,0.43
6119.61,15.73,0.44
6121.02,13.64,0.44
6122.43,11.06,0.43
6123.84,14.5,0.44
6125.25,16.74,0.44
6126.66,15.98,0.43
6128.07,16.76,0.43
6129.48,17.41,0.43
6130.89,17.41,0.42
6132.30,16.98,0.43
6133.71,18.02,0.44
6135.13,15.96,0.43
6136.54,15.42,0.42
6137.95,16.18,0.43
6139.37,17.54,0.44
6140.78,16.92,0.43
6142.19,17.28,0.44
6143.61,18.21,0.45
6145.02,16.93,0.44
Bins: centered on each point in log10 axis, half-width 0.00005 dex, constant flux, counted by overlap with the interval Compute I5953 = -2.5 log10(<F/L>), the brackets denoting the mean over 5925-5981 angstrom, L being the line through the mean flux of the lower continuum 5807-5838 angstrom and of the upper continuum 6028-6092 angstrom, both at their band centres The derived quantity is 0.19 mag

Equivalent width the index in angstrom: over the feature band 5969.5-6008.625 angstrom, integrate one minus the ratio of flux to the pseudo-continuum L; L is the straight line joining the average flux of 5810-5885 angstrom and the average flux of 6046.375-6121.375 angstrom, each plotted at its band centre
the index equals 3.8 angstrom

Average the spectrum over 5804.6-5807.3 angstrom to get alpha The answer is 15.2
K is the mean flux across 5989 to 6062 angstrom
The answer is 14.9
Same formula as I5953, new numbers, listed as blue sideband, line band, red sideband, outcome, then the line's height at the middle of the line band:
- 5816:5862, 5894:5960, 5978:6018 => 0.212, 14.3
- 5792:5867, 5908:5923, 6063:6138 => 0.275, 15.3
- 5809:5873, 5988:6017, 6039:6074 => 0.108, 15.5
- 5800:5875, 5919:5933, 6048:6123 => 0.238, 15.1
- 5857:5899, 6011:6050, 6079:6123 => -0.067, 14.3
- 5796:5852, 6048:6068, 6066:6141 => 0.029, 16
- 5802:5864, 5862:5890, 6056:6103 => 0.284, 15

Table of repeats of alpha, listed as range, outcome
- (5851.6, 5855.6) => 14.5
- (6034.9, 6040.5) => 14.8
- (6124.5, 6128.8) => 16.5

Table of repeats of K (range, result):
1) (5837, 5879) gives 13.9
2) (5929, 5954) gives 13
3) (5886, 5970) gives 11.4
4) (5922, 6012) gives 13.2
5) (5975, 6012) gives 13.9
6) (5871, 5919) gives 10.1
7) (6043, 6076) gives 15.8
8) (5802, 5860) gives 14.8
